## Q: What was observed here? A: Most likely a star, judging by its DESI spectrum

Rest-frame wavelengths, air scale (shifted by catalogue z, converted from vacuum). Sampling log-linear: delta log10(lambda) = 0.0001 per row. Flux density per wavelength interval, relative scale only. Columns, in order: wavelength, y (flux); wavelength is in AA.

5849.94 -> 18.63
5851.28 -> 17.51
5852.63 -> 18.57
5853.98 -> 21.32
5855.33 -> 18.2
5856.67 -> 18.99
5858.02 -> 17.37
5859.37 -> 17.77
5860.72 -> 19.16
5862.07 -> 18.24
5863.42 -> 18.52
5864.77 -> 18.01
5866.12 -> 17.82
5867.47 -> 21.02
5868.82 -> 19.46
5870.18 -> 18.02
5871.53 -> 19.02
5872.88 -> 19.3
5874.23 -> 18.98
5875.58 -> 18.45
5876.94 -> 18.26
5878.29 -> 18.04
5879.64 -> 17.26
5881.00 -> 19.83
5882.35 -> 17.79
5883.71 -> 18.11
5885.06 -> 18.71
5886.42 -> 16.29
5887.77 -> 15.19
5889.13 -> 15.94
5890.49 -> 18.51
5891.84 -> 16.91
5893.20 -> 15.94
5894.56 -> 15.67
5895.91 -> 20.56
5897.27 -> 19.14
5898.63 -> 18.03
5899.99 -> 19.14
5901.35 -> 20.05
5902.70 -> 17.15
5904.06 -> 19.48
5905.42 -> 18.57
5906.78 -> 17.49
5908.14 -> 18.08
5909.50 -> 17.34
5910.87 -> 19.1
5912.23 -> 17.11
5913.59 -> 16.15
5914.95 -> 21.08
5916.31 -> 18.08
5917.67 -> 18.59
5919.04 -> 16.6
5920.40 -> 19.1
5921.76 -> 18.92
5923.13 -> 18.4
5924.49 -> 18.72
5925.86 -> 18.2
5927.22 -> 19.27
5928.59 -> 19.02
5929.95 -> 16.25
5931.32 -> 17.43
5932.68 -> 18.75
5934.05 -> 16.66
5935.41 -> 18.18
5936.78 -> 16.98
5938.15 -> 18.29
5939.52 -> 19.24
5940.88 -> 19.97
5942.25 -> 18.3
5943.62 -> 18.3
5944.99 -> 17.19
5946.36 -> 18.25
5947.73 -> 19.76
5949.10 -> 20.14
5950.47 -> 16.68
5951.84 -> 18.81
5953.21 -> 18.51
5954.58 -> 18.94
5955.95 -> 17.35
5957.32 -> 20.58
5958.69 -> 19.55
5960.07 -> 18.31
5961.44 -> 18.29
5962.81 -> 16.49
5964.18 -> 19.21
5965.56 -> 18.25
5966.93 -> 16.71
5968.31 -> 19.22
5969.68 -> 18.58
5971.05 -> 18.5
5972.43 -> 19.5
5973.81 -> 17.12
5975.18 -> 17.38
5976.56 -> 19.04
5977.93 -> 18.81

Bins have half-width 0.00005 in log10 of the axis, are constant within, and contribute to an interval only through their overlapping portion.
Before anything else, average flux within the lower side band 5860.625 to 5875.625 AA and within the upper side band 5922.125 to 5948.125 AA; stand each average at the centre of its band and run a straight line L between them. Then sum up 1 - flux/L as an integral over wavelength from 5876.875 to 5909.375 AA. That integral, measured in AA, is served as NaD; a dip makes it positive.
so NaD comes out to 1.2 AA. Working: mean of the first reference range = 18.8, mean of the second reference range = 18.3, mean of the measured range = 17.9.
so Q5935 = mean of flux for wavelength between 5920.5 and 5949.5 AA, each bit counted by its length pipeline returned 18.4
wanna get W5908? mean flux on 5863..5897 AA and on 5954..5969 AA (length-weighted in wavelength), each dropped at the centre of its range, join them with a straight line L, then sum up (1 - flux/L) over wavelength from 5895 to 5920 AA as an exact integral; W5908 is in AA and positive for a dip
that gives -0.3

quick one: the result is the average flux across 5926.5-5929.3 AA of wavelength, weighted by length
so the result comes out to 19.1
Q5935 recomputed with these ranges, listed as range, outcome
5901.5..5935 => 18.2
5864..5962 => 18.3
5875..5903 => 17.9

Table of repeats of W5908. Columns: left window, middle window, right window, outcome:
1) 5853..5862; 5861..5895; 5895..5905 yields 1.6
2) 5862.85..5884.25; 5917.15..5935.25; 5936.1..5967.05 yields 0.4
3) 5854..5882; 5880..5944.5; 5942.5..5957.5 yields 1.7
